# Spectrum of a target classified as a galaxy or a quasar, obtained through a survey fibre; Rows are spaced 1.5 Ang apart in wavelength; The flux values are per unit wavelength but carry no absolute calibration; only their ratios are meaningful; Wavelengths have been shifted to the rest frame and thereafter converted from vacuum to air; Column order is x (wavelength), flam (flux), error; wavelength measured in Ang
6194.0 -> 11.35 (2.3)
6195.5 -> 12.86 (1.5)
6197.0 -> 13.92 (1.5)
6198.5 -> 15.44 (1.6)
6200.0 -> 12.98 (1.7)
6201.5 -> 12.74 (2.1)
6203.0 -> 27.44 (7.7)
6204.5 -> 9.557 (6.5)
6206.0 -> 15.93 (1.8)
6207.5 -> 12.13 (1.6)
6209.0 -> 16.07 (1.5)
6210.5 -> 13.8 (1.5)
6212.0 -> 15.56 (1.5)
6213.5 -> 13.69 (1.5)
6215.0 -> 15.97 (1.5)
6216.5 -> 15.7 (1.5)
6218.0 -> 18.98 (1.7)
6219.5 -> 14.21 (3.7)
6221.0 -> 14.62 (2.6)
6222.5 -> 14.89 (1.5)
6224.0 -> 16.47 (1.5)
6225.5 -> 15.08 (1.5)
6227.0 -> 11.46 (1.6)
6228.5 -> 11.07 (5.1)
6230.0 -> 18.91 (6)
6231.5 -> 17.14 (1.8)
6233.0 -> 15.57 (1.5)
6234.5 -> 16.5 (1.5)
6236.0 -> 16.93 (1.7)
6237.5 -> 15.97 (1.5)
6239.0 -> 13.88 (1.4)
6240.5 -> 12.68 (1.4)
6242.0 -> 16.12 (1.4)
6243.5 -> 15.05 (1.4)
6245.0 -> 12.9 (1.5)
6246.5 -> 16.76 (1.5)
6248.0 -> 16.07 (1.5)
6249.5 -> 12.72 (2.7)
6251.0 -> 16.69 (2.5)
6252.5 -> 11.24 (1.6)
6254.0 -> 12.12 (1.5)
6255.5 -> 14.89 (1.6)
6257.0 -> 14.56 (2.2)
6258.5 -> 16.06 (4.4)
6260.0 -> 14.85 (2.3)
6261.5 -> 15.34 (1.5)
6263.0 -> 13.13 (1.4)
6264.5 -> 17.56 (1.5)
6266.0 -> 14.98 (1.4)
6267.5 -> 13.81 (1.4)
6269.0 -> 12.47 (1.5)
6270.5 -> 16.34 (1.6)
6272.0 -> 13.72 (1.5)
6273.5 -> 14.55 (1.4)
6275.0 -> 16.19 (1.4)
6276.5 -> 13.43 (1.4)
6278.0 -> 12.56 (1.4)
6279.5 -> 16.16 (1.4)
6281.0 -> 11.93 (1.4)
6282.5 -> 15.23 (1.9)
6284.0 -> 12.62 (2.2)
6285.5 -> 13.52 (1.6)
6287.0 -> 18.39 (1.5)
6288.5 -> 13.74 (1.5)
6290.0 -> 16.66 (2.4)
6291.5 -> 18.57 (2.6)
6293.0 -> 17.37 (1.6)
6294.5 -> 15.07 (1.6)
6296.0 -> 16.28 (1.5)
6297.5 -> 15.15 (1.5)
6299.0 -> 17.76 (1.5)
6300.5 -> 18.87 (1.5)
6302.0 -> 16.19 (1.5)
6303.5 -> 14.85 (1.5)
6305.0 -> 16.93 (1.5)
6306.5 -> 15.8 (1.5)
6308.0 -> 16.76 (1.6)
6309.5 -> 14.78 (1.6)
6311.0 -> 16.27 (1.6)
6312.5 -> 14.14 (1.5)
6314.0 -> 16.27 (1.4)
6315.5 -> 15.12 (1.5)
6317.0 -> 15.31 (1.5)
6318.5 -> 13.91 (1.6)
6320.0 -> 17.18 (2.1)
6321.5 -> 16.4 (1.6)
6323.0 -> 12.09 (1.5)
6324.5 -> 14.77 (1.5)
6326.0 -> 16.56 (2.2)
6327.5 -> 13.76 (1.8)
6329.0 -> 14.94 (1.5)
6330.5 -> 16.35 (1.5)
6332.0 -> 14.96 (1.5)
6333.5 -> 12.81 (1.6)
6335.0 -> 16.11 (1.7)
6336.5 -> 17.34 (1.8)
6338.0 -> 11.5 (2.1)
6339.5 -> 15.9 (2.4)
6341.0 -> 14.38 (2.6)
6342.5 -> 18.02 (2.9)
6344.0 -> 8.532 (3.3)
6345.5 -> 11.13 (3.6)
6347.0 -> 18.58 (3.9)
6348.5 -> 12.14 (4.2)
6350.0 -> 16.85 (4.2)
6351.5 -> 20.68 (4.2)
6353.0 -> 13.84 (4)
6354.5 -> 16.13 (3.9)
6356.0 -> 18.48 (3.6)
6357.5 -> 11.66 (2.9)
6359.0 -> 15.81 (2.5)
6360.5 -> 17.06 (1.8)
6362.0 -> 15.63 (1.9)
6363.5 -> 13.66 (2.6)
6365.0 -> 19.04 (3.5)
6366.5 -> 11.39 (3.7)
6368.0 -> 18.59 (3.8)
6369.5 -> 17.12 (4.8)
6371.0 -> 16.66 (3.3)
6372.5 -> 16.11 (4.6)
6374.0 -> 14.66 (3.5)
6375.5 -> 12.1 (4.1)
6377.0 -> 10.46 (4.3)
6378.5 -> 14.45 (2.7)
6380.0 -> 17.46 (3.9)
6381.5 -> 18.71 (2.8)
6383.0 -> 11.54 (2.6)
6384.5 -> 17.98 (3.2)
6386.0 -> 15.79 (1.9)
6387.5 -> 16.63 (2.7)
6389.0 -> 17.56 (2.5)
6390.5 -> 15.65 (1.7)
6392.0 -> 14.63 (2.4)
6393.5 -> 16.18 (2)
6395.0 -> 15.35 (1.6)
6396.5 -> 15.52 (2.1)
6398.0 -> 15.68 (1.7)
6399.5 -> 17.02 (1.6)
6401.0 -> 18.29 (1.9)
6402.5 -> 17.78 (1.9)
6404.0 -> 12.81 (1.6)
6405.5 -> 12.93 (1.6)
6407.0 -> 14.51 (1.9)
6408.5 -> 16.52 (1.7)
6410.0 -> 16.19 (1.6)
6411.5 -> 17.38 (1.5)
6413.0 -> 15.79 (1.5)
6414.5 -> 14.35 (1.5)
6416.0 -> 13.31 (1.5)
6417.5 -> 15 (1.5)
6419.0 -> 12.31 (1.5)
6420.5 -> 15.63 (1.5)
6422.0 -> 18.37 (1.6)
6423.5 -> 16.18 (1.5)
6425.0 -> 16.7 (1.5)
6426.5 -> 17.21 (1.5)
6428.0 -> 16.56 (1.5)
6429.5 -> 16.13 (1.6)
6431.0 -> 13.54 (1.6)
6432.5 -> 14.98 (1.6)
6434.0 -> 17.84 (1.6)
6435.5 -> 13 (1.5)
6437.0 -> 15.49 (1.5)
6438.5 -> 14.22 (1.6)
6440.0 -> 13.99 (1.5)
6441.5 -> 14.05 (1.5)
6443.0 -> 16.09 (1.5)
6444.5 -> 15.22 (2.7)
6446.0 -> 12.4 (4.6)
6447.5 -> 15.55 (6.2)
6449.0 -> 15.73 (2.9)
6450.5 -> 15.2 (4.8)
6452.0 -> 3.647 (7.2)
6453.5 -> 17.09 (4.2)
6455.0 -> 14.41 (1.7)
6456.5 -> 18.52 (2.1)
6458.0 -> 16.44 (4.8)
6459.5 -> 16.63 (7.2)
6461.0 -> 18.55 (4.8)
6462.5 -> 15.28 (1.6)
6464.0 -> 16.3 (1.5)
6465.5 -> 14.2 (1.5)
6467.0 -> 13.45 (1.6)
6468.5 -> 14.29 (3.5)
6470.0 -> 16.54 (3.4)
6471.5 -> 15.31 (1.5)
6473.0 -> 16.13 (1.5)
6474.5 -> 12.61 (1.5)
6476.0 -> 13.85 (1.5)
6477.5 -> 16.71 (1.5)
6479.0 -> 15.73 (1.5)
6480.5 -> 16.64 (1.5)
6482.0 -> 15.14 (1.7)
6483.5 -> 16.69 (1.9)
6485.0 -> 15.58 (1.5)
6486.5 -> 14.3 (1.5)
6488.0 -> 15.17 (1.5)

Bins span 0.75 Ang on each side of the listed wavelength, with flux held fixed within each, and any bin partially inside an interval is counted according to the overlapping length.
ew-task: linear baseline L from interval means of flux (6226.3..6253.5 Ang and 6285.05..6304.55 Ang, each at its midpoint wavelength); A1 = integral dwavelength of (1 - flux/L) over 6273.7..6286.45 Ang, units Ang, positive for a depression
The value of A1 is 1.5 Ang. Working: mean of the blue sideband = 14.9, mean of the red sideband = 16.4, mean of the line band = 14.1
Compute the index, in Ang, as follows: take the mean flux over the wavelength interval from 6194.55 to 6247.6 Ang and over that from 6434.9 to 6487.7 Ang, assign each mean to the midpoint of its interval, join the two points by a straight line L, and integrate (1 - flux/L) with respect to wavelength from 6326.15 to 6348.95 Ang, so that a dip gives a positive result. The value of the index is 0.8 Ang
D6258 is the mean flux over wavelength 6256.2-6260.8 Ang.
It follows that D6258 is 15.2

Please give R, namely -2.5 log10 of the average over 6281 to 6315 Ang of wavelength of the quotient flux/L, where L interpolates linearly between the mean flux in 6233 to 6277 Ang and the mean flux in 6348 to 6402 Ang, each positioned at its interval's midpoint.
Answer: -0.052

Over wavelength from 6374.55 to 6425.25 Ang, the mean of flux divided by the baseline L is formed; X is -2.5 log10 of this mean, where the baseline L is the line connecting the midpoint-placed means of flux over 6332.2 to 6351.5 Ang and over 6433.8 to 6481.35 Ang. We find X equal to -0.04 mag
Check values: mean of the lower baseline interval 14.7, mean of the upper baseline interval 15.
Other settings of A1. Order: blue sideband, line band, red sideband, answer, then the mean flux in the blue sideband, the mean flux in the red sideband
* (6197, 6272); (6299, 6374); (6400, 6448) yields -1.5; 15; 15.3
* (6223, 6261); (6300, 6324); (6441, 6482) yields -1.1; 14.9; 15.1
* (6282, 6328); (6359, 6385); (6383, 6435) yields 0.5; 15.7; 15.8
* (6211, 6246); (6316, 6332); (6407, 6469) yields 0.1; 15.2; 15.2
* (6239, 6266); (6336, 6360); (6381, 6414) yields 0.6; 14.6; 15.9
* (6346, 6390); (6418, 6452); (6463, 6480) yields 0.6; 15.7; 15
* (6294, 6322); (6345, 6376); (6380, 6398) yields 0.7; 16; 16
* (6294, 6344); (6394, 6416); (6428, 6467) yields -0.8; 15.4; 15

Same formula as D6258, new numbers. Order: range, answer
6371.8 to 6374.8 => 15.3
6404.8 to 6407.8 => 13.8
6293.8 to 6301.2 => 16.6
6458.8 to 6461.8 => 17.6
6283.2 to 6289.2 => 14.6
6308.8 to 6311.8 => 15.5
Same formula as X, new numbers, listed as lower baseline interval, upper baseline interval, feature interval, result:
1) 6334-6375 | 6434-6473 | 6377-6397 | -0.04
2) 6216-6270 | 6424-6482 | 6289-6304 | -0.11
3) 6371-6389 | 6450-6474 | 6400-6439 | -0.02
